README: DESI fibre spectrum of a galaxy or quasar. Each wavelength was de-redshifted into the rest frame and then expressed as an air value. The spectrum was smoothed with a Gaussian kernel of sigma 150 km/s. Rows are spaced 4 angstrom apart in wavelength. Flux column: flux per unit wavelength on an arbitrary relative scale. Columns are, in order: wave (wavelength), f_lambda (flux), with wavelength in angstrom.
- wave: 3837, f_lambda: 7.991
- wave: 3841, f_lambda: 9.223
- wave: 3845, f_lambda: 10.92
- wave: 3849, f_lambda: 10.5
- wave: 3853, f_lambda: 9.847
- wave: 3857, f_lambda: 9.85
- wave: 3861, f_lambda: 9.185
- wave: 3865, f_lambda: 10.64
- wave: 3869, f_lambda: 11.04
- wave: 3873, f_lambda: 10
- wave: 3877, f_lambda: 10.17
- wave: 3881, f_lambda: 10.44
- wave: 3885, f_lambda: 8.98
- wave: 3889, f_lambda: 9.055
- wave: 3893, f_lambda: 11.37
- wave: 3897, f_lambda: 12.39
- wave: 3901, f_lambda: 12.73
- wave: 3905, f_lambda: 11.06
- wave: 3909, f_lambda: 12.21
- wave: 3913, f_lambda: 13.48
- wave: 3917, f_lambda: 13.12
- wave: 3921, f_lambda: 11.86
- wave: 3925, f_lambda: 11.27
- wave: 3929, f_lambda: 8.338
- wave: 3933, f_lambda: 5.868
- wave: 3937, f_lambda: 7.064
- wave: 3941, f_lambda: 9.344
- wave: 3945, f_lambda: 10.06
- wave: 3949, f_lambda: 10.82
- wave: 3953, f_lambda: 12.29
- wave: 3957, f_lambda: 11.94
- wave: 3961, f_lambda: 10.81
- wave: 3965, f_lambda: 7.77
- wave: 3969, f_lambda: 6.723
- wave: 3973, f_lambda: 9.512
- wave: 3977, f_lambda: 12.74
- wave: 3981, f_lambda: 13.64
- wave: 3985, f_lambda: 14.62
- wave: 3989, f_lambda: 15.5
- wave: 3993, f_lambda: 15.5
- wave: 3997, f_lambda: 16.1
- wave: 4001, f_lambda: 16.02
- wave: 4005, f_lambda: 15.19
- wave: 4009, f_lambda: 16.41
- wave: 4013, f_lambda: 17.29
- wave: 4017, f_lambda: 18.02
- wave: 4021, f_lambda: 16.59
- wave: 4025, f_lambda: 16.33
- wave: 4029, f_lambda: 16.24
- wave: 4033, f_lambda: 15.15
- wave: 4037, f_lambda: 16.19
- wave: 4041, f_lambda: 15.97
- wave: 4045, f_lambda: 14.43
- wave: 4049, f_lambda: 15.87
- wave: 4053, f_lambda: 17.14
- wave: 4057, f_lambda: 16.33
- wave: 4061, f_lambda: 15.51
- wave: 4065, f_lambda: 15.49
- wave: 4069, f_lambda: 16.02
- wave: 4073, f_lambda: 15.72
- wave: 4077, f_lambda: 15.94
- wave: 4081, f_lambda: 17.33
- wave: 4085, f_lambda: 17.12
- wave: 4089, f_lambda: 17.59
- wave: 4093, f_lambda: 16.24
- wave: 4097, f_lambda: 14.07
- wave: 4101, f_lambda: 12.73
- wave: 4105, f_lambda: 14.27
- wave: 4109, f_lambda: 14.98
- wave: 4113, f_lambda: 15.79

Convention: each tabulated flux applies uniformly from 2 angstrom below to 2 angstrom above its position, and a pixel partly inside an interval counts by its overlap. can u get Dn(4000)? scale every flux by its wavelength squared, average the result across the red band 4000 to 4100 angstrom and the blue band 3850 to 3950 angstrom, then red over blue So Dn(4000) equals 1.67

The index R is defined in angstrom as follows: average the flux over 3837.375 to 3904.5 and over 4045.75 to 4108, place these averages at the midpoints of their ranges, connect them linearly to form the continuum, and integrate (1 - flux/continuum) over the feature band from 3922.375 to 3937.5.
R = 4.44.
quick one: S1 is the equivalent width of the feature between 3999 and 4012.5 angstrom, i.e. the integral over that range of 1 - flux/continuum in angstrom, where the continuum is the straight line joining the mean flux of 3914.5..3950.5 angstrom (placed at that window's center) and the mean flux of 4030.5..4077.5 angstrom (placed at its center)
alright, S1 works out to -2.62 angstrom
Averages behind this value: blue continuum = 9.79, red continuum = 15.8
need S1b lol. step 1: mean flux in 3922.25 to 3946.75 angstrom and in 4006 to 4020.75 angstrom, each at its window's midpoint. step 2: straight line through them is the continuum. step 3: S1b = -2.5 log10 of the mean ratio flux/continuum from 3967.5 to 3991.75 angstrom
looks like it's 0.11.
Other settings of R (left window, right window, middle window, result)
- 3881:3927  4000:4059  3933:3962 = 7.0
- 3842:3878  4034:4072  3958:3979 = 5.9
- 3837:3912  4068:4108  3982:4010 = -4.3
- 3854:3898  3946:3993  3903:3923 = -2.9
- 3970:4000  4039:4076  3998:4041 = -4.6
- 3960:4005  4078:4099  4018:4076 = -3.8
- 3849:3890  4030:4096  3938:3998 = 6.8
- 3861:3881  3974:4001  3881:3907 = 0.7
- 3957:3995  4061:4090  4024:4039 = -1.7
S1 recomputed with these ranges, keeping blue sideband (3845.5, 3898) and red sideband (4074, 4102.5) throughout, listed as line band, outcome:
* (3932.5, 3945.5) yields 4.2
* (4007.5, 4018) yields -2.5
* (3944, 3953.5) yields 1.0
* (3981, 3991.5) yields -1.2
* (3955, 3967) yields 2.3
